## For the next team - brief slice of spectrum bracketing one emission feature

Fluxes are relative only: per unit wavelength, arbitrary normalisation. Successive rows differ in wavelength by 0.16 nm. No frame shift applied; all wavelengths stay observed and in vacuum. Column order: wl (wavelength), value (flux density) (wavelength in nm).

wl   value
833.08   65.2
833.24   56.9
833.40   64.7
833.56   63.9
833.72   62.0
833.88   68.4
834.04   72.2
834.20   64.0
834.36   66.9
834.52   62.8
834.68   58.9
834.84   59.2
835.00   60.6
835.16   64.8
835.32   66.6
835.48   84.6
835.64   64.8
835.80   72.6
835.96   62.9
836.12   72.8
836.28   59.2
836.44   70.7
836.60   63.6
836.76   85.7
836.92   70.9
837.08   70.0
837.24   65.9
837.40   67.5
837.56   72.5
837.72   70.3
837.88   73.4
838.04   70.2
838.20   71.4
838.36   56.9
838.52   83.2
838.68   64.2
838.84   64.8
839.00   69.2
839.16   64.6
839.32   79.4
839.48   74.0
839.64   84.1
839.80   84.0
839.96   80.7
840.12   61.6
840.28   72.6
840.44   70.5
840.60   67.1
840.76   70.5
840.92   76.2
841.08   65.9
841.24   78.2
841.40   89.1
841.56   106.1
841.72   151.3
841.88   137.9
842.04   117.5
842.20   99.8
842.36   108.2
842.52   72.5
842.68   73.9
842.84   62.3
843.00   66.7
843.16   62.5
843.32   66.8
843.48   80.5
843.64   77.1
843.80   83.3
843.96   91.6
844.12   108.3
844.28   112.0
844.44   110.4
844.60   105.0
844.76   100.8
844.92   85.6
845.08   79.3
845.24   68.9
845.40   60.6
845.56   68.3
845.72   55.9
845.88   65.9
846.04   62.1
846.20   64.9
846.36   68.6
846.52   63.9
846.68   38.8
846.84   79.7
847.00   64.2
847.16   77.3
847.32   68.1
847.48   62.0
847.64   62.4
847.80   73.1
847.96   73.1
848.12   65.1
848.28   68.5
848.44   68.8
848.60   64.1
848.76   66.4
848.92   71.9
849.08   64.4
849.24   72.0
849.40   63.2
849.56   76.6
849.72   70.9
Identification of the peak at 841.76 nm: H-alpha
